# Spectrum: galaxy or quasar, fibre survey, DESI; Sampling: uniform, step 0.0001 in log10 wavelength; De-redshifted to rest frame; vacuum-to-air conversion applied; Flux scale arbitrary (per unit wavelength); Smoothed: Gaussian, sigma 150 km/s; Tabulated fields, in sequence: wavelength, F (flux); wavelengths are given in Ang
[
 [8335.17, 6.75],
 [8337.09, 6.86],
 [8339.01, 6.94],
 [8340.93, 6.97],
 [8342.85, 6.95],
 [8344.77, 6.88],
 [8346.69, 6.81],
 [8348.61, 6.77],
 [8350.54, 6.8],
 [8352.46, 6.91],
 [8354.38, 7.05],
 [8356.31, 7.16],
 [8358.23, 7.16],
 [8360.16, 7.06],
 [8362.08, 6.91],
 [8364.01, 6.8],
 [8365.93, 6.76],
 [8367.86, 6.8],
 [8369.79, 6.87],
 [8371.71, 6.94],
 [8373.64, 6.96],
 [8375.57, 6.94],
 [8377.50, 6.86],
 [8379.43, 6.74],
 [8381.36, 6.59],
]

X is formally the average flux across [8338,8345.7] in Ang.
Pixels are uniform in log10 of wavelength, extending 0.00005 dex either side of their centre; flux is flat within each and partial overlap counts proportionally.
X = 6.94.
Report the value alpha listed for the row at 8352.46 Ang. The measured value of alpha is 6.91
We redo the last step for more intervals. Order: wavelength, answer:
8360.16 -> 7.06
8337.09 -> 6.86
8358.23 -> 7.16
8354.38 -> 7.05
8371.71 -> 6.94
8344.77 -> 6.88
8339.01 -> 6.94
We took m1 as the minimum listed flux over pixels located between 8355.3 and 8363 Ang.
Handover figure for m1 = 6.91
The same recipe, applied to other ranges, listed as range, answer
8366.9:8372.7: 6.8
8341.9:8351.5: 6.77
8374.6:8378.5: 6.86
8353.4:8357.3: 7.05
